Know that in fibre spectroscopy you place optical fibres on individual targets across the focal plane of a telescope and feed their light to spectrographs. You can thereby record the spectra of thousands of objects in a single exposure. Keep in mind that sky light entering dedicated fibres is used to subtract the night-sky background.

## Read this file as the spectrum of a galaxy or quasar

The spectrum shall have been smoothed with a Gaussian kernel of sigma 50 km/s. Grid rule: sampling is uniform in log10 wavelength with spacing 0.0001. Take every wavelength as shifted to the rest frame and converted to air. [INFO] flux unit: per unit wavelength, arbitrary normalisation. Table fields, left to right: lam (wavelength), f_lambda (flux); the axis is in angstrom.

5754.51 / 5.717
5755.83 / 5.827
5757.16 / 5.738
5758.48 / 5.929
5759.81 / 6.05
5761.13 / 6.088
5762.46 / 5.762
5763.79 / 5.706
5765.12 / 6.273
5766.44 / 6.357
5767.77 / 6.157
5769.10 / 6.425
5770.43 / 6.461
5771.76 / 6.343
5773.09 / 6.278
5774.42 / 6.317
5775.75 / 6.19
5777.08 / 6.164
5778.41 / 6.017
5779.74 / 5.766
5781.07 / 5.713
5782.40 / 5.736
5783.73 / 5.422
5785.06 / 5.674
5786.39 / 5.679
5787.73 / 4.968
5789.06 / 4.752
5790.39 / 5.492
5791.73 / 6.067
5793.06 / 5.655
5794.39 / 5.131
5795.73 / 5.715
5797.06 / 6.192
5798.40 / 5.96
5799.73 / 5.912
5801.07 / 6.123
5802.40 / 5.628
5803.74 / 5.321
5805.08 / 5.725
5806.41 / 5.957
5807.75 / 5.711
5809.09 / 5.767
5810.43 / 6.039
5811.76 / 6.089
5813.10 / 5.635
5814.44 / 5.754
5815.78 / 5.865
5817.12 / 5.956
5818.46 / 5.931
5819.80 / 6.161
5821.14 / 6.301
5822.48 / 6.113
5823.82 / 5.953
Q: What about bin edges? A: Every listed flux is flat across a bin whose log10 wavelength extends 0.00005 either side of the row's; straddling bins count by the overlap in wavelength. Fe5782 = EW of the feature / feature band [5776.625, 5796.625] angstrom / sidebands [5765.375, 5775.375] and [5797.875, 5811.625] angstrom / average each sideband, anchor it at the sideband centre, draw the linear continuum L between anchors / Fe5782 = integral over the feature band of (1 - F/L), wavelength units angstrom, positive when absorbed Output 1.6 angstrom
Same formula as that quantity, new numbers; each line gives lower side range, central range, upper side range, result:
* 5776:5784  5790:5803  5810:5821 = 0.2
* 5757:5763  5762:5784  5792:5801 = -0.7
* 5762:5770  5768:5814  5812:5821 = 1.5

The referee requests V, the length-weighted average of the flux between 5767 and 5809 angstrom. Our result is 5.83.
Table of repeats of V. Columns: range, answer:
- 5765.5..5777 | 6.31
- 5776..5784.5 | 5.82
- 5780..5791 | 5.44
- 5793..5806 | 5.75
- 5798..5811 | 5.81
